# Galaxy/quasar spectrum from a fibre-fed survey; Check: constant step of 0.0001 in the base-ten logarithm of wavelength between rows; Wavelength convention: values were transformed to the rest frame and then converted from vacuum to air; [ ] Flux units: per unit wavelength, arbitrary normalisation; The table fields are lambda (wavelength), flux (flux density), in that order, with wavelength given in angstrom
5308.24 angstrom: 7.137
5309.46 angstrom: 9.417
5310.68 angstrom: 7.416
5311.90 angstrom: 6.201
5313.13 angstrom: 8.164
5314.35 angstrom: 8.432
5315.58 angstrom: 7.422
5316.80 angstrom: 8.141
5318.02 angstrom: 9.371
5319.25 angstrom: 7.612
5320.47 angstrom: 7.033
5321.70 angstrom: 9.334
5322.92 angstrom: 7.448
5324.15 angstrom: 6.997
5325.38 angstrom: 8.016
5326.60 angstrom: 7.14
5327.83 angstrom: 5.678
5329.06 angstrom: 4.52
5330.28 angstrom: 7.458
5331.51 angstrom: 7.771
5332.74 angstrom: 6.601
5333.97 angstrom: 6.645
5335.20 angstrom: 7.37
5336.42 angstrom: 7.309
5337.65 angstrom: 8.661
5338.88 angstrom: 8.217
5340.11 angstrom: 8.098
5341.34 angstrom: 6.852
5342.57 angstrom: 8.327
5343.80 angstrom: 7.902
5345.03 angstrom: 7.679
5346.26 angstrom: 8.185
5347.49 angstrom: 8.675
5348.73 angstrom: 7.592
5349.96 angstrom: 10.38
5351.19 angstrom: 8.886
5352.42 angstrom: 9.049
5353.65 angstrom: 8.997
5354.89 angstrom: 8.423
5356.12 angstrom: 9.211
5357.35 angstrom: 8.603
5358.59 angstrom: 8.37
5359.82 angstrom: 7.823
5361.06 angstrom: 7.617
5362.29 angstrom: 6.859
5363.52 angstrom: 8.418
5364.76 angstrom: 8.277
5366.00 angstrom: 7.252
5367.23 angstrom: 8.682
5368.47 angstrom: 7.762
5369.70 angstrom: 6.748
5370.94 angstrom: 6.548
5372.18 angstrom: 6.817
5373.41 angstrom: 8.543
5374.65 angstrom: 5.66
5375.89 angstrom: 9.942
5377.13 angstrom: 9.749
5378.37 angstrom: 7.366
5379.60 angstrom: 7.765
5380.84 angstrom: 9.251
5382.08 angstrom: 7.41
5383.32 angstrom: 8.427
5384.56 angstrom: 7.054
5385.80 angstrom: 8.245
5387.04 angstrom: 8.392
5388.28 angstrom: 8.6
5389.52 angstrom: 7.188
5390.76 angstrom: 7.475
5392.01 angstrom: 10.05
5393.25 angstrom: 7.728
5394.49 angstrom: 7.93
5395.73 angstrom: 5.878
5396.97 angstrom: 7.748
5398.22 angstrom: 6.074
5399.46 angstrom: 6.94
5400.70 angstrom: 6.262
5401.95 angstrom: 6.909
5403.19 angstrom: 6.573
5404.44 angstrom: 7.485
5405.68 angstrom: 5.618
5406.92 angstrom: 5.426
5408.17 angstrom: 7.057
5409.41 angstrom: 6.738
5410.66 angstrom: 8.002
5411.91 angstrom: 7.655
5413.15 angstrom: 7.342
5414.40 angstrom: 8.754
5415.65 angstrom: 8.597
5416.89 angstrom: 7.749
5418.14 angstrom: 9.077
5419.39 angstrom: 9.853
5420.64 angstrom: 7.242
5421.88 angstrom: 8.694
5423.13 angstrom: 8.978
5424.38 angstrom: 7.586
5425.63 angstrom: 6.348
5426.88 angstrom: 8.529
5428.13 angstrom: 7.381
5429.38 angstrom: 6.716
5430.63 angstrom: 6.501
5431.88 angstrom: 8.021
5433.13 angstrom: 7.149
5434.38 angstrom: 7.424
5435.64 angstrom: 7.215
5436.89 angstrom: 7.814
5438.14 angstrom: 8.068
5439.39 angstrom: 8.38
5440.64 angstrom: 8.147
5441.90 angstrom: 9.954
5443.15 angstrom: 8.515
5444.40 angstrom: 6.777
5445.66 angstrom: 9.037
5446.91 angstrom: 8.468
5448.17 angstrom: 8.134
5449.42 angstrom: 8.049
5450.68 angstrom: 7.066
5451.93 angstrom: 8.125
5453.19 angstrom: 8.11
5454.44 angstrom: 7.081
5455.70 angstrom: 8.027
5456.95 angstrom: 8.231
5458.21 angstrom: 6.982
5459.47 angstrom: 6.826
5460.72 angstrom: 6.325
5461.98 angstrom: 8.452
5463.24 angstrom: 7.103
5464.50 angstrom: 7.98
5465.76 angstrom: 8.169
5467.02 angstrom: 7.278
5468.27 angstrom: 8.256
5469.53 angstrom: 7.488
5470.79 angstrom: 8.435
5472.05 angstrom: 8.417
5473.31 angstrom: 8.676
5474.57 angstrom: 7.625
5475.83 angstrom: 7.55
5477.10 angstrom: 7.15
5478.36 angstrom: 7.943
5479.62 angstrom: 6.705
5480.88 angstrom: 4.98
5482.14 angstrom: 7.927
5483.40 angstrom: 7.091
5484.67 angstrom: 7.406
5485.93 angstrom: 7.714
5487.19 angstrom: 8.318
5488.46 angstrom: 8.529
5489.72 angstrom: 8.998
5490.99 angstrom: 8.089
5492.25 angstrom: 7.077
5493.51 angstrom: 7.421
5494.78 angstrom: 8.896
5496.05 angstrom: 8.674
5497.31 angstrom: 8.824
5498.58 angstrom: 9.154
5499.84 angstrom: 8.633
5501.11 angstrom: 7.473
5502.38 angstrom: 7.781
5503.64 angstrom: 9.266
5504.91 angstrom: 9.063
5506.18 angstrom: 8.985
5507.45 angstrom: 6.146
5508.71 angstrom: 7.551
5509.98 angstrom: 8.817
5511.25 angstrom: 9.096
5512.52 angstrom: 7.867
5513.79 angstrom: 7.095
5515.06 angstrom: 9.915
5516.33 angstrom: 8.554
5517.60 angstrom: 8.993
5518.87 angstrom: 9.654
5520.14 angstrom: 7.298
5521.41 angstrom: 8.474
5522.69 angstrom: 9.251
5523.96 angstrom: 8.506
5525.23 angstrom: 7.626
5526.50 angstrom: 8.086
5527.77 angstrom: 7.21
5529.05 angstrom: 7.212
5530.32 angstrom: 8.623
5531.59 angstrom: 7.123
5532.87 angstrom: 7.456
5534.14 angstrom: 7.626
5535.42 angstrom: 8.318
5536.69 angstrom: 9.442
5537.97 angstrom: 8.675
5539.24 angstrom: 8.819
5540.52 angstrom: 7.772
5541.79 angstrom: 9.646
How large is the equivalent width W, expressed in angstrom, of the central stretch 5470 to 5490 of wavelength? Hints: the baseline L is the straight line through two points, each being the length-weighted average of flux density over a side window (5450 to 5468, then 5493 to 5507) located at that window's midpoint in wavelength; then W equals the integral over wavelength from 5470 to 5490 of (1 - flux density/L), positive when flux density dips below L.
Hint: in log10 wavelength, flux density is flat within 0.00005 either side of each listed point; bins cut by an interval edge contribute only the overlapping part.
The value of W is 0.9 angstrom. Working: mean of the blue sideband 7.57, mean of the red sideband 8.53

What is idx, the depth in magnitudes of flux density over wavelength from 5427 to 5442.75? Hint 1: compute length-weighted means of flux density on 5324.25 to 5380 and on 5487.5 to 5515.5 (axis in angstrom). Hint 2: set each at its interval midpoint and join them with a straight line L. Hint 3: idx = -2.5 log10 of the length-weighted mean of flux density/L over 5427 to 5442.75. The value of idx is 0.05 mag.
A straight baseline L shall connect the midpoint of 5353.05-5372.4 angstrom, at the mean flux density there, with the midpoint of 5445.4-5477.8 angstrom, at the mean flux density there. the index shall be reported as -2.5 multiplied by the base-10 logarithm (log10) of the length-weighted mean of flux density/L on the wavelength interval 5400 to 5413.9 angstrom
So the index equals 0.15 mag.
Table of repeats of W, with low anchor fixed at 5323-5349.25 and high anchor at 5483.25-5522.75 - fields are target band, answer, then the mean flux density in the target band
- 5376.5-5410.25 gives 1.12 angstrom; 7.46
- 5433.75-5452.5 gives -0.20 angstrom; 8.08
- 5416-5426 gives -0.48 angstrom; 8.25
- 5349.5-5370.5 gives -2.08 angstrom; 8.29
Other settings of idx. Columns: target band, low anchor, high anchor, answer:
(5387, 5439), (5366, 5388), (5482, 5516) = 0.064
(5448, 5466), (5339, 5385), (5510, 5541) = 0.080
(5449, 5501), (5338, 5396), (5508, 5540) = 0.058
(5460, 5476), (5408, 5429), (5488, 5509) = 0.045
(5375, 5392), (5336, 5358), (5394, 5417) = -0.092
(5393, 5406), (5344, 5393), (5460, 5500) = 0.179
